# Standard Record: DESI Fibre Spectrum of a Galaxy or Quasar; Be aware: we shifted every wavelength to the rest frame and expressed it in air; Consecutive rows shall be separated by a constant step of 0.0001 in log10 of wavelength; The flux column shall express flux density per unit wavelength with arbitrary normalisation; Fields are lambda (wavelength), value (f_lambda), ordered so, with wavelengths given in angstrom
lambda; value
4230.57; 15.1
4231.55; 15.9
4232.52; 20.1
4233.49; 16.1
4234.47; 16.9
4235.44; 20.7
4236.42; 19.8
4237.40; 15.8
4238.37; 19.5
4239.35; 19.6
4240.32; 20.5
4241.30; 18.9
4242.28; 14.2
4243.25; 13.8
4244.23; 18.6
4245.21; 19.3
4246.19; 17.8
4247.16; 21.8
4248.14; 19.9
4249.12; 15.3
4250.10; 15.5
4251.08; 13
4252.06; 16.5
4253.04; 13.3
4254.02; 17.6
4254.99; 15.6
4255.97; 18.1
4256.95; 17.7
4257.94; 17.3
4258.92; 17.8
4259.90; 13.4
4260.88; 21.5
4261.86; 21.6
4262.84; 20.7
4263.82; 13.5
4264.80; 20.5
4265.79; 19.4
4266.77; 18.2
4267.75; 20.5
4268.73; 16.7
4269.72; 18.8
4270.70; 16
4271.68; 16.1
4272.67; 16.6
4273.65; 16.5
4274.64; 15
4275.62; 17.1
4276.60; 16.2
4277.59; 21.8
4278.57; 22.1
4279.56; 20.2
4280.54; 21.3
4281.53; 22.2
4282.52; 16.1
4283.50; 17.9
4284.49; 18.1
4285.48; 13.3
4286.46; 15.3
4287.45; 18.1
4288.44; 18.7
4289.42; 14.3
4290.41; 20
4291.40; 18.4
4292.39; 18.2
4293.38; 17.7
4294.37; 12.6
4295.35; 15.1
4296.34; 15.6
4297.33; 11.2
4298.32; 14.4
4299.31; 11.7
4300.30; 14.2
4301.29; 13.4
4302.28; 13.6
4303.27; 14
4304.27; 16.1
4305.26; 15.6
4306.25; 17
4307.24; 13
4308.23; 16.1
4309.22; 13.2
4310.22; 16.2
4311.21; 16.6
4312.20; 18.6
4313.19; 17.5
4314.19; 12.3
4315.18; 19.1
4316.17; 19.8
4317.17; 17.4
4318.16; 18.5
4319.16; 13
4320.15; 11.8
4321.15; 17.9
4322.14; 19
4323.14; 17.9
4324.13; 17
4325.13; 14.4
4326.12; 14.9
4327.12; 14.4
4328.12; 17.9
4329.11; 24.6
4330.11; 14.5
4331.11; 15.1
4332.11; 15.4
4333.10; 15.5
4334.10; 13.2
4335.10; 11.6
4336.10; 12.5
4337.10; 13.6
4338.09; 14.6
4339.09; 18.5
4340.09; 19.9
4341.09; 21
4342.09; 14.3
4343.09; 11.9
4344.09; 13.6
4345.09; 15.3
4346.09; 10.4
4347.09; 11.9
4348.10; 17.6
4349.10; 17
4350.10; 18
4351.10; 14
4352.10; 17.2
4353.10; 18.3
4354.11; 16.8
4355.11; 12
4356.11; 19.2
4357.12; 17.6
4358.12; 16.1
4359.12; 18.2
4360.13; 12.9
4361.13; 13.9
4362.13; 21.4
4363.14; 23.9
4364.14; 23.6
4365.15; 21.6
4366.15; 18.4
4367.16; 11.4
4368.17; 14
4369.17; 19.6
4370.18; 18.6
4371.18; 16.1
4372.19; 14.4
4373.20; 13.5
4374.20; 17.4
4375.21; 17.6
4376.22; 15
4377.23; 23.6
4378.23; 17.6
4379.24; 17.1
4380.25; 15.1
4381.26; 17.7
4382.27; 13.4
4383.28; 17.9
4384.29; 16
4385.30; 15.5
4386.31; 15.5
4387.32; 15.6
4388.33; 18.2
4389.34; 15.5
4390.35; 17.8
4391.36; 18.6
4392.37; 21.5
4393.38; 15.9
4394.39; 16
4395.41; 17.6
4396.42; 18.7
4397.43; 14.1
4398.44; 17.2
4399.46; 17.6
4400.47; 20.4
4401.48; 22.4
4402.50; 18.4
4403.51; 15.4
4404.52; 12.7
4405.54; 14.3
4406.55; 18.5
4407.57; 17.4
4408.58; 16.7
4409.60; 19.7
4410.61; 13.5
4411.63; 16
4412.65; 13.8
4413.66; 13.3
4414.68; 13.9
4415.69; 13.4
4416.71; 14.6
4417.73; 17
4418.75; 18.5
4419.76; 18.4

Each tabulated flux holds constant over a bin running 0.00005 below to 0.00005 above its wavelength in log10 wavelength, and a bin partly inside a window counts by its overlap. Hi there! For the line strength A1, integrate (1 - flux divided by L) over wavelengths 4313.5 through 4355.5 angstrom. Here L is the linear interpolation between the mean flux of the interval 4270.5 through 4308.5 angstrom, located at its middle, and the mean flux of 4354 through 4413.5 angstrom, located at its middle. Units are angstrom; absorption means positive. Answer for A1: 2.3 angstrom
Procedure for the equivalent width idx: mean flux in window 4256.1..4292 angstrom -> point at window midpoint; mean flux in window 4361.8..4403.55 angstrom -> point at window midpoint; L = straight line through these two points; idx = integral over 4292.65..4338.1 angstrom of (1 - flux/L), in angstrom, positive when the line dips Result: 6.1 angstrom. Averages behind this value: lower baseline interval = 18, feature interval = 15.4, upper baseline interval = 17.5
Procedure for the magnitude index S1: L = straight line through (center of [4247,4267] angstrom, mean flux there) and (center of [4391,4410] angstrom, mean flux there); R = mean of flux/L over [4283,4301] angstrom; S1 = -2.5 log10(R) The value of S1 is 0.109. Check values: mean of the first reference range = 17.5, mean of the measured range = 15.8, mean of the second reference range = 17.5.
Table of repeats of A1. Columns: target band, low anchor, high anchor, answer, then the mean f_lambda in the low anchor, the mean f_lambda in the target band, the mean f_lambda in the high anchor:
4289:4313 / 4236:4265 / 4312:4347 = 1.68 angstrom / 17.6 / 15.3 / 15.8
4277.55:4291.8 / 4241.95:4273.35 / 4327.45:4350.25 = -1.39 angstrom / 17.4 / 18.4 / 15.5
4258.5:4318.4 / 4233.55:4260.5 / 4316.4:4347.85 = -1.55 angstrom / 17.3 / 16.9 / 15.6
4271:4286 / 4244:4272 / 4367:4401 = -0.40 angstrom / 17.7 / 18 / 16.9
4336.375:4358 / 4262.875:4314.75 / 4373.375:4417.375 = 1.09 angstrom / 16.6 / 15.8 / 16.7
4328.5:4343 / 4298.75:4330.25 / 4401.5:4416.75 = 0.00 angstrom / 16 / 15.9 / 15.7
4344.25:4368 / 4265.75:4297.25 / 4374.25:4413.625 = 0.56 angstrom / 17.5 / 16.7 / 16.9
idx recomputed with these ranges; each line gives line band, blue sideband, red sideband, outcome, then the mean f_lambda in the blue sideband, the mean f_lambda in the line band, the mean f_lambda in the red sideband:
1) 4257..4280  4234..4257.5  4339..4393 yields -1.0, 17.5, 18.1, 16.8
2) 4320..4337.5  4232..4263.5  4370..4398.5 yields 1.5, 17.7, 15.7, 16.8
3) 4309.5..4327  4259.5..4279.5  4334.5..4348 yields -0.8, 18.2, 16.5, 14.6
